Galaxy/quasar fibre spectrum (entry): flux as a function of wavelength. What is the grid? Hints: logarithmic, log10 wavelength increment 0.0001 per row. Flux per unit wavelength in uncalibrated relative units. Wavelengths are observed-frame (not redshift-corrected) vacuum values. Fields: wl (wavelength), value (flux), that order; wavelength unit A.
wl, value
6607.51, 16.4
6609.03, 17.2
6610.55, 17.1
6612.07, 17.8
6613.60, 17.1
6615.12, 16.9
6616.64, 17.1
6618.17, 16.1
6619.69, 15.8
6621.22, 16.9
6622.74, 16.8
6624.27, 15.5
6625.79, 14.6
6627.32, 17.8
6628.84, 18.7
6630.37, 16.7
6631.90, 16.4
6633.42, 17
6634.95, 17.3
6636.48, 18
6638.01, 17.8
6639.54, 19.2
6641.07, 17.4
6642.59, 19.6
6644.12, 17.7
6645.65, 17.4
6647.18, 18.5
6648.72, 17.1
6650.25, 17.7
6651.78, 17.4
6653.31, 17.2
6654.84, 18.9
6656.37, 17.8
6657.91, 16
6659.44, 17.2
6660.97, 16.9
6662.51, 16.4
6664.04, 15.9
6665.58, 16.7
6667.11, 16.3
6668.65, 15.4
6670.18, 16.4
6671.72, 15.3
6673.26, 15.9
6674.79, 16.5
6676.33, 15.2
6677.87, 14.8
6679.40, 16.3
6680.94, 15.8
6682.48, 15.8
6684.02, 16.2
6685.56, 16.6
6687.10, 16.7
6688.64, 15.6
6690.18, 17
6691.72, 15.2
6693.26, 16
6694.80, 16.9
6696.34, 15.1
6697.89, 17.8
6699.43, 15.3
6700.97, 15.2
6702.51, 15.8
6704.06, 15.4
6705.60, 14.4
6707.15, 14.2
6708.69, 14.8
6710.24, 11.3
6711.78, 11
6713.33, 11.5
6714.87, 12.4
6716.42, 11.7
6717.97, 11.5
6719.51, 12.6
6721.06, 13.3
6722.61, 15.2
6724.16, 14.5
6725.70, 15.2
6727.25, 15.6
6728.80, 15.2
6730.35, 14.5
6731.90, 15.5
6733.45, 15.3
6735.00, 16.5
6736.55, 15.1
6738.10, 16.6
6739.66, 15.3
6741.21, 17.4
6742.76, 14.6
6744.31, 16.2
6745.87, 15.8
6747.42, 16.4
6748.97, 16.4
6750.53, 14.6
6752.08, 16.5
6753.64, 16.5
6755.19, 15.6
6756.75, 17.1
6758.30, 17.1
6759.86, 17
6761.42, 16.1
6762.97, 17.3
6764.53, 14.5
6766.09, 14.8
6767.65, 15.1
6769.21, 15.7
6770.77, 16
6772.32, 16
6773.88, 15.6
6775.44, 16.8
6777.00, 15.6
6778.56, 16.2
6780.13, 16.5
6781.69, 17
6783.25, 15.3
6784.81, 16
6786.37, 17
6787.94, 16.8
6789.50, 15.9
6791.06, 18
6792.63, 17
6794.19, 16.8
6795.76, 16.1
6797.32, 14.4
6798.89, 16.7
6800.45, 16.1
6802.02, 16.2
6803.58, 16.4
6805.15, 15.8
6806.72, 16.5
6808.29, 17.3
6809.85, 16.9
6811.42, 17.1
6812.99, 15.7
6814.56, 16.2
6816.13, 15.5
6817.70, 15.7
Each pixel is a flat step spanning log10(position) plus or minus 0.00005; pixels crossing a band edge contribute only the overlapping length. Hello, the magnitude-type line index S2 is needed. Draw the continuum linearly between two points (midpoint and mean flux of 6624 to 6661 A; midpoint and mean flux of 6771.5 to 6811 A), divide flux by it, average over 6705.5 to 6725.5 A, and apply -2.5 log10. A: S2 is 0.29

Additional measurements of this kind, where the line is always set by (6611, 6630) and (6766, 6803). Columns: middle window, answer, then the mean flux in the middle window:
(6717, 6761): 0.06 mag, 15.5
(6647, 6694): 0.01 mag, 16.4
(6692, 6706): 0.05 mag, 15.8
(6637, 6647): -0.09 mag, 18.2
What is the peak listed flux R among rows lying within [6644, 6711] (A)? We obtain 18.9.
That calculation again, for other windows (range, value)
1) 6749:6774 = 17.3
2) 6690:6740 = 17.8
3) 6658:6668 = 17.2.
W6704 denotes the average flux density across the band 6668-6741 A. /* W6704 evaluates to 15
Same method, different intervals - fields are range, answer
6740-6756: 16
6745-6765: 16.2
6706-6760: 14.8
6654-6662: 17.3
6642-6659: 17.7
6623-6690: 16.8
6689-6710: 15.5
